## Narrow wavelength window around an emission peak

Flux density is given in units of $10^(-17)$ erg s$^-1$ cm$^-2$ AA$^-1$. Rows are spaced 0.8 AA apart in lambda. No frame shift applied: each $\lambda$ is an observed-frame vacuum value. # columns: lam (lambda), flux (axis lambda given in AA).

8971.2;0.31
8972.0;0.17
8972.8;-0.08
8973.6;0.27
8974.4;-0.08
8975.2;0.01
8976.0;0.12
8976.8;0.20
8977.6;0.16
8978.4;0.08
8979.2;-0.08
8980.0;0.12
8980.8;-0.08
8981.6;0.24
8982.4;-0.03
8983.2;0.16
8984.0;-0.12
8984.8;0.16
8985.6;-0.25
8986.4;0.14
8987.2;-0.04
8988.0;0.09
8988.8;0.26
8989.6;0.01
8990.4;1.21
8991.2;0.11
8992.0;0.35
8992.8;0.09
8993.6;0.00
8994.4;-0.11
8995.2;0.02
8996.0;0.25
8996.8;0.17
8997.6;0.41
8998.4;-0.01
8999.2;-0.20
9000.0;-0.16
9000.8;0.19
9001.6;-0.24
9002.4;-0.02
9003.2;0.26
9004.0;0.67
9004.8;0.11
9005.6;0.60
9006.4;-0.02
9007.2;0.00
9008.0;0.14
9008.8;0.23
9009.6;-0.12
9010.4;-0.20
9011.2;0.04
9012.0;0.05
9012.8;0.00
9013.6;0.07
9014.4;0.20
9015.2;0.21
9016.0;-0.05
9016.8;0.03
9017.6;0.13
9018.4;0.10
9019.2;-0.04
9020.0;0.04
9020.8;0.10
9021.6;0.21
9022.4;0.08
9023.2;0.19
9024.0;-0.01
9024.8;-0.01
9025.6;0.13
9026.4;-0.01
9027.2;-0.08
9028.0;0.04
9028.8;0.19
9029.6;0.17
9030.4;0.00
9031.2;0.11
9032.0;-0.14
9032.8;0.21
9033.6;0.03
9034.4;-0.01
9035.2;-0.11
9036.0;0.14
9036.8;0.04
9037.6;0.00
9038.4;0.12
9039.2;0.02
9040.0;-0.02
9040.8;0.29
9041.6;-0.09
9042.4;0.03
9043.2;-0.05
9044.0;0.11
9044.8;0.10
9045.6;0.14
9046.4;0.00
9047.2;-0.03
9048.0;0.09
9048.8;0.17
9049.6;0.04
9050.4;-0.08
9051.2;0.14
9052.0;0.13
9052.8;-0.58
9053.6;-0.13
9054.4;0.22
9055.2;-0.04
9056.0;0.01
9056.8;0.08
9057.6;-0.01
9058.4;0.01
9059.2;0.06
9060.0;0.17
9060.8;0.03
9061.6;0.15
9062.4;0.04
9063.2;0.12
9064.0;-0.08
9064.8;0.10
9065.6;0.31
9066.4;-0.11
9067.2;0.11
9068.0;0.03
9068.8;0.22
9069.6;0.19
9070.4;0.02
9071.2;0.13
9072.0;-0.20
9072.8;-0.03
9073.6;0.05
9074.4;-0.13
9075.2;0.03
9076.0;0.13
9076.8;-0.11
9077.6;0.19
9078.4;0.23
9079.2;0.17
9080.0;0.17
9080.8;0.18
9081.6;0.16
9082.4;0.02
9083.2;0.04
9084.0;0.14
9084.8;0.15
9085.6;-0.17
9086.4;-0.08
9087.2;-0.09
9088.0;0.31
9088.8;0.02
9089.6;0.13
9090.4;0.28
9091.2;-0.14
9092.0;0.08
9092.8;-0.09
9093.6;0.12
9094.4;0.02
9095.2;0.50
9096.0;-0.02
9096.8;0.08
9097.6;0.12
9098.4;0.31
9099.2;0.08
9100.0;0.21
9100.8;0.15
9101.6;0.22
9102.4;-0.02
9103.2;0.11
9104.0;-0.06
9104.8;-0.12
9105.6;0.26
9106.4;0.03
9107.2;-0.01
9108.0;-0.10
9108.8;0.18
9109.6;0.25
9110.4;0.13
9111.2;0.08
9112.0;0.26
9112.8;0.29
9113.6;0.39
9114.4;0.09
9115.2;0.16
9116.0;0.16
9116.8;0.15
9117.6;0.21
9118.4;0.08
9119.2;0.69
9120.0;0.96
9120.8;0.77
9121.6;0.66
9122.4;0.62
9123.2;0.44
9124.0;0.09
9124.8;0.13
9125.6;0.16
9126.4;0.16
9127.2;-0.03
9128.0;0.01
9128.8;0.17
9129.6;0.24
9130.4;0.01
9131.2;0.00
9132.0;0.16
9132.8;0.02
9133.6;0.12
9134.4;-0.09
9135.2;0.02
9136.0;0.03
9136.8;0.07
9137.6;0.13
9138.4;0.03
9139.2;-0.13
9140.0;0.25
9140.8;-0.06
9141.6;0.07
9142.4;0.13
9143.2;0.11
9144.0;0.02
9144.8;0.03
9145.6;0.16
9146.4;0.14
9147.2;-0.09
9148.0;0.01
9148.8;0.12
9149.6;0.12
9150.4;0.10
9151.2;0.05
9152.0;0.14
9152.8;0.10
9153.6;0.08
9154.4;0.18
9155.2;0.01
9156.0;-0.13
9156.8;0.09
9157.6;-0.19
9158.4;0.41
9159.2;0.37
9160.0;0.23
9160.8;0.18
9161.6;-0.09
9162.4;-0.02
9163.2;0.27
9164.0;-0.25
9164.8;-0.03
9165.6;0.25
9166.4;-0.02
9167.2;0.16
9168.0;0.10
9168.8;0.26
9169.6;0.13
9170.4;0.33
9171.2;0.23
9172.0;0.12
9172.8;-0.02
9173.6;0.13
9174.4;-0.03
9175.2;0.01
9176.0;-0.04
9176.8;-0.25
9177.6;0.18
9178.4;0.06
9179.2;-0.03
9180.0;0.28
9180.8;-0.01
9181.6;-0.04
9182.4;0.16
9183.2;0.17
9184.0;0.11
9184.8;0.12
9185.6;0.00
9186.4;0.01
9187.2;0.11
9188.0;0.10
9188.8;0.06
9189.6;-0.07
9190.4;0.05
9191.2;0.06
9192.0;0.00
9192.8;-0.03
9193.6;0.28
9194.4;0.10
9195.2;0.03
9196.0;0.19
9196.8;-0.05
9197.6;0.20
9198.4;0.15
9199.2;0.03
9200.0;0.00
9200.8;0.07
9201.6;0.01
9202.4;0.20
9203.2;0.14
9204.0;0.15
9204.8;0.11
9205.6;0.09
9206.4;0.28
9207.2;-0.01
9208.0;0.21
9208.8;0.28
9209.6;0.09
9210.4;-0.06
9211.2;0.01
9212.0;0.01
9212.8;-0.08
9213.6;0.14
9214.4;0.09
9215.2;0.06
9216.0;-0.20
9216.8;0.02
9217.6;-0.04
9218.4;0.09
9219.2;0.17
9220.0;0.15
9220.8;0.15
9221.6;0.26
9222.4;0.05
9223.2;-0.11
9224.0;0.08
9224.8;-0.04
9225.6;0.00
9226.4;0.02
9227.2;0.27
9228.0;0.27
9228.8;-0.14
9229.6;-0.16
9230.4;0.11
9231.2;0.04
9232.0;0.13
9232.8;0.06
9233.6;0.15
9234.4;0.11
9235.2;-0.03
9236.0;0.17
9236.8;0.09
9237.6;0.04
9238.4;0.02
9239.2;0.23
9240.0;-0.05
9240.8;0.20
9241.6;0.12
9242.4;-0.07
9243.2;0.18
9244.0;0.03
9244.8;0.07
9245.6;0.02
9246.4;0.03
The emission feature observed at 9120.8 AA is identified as Hbeta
